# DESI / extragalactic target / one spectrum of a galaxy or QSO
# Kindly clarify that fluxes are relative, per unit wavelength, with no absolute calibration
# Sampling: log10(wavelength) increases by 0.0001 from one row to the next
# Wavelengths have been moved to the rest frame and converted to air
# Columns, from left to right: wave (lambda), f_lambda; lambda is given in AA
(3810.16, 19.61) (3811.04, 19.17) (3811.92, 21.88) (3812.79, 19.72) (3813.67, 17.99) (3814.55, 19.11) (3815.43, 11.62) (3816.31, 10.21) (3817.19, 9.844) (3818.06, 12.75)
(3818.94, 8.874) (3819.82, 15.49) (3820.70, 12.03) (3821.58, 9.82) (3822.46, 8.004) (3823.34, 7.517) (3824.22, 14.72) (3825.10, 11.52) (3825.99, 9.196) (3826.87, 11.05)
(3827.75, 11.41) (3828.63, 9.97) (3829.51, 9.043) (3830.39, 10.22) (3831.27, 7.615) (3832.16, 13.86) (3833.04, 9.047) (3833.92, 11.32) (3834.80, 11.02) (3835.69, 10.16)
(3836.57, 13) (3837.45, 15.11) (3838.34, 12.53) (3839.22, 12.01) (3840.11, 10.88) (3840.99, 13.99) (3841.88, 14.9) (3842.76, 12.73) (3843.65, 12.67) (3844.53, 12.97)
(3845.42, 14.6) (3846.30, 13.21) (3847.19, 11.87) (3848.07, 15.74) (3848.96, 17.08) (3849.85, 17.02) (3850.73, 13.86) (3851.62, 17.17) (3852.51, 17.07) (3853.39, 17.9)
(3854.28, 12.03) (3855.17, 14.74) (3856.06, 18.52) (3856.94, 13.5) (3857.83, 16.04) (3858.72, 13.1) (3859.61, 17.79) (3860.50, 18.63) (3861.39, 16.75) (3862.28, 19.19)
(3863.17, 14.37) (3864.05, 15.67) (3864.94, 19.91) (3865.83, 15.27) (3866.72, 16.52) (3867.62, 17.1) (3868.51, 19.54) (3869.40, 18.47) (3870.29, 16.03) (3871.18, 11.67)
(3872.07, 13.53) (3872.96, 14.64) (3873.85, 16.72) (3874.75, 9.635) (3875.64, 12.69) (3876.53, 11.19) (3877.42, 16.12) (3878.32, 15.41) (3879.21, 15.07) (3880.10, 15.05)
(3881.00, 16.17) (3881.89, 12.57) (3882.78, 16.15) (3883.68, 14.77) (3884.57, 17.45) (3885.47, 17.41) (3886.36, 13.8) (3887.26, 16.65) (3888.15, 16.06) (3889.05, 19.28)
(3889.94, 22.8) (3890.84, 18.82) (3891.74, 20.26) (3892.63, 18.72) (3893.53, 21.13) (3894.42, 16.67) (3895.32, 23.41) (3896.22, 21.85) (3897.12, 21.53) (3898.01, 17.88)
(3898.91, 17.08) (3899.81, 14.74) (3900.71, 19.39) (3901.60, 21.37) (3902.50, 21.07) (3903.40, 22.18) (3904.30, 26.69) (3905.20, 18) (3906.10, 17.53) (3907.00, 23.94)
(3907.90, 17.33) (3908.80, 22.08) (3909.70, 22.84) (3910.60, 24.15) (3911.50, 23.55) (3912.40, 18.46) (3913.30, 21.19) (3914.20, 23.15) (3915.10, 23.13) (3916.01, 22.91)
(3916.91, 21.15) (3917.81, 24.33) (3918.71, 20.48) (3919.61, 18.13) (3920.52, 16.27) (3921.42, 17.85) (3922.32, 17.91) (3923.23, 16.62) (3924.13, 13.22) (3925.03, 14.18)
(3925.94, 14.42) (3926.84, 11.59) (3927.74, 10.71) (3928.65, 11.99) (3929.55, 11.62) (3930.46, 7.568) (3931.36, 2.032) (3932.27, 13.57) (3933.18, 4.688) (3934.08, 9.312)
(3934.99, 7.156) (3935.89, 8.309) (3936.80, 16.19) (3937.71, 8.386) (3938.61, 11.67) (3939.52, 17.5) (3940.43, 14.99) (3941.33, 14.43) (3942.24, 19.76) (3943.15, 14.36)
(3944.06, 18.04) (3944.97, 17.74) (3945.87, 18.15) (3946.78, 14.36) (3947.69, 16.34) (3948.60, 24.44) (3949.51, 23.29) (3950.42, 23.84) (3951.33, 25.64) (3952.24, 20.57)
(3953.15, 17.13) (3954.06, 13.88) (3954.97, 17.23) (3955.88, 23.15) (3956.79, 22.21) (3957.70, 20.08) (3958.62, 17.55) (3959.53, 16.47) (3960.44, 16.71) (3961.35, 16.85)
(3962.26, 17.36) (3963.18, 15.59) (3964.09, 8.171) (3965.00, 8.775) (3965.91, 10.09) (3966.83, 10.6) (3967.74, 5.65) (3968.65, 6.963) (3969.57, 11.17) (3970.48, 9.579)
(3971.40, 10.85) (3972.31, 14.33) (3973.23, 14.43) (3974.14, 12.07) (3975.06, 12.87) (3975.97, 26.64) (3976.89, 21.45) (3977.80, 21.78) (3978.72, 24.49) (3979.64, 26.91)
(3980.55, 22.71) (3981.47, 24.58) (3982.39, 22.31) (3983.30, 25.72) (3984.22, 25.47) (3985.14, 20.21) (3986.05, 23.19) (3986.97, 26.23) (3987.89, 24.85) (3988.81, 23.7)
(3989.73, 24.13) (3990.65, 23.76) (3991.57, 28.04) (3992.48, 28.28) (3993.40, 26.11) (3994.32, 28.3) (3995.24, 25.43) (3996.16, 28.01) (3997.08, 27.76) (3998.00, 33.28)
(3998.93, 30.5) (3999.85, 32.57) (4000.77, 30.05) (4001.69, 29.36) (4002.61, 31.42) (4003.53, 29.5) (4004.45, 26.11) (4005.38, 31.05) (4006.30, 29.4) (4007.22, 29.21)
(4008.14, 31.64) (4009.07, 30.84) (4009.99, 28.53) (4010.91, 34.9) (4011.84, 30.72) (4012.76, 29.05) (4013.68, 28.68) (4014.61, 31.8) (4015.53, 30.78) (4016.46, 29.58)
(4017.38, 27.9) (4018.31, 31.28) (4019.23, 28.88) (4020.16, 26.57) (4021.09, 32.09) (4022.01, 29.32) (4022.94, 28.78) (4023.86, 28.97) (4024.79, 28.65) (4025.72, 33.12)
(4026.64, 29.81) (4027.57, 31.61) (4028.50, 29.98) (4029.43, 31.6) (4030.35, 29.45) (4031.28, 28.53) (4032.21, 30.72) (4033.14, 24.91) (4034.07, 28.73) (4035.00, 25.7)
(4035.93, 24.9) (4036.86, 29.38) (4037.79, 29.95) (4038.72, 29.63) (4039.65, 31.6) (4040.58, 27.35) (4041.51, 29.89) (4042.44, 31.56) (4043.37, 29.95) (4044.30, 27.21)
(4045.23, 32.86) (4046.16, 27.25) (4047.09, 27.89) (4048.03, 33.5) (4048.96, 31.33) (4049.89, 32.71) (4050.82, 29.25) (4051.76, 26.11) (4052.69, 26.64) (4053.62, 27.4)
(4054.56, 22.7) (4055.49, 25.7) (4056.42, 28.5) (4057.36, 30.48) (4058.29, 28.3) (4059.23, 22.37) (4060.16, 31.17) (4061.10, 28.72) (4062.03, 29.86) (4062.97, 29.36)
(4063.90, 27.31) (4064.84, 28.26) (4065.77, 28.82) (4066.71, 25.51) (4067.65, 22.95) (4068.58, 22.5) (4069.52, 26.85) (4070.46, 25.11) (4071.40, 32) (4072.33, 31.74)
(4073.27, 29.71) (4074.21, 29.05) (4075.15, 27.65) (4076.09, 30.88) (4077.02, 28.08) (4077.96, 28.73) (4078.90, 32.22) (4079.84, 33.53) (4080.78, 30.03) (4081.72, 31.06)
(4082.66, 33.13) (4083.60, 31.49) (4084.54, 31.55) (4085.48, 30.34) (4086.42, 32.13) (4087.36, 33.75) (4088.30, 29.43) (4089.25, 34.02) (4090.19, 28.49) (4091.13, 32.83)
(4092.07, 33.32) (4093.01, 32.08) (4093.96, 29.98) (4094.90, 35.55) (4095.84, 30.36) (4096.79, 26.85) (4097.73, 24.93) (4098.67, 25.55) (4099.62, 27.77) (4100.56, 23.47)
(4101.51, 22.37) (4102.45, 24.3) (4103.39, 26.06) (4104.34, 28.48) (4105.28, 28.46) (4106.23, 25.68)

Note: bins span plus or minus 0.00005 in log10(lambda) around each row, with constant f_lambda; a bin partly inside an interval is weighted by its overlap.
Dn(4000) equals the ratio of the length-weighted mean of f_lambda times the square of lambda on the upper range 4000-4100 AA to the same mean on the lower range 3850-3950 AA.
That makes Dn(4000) 1.90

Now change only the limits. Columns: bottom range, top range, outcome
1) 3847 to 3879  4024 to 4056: 2.03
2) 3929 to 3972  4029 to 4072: 2.06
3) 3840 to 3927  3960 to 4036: 1.52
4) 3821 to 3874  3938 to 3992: 1.40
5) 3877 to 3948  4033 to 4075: 1.79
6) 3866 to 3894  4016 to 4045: 1.96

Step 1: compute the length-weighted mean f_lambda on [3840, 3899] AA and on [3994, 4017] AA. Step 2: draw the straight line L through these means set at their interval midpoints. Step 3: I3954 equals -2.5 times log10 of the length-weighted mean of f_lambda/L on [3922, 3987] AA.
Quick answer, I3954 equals 0.482 mag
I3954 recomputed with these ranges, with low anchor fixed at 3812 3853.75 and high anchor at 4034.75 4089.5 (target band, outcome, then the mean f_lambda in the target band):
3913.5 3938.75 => 0.32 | 14.3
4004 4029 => -0.16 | 30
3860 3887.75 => 0.00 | 15.6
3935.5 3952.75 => 0.20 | 17.3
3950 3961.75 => 0.12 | 19.3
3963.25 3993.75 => 0.23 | 18.9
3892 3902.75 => -0.13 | 19.6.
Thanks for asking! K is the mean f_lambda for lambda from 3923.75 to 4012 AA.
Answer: 19.6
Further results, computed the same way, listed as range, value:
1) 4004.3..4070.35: 28.9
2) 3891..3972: 16.7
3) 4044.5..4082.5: 28.6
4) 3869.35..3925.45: 18.3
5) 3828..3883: 14.3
